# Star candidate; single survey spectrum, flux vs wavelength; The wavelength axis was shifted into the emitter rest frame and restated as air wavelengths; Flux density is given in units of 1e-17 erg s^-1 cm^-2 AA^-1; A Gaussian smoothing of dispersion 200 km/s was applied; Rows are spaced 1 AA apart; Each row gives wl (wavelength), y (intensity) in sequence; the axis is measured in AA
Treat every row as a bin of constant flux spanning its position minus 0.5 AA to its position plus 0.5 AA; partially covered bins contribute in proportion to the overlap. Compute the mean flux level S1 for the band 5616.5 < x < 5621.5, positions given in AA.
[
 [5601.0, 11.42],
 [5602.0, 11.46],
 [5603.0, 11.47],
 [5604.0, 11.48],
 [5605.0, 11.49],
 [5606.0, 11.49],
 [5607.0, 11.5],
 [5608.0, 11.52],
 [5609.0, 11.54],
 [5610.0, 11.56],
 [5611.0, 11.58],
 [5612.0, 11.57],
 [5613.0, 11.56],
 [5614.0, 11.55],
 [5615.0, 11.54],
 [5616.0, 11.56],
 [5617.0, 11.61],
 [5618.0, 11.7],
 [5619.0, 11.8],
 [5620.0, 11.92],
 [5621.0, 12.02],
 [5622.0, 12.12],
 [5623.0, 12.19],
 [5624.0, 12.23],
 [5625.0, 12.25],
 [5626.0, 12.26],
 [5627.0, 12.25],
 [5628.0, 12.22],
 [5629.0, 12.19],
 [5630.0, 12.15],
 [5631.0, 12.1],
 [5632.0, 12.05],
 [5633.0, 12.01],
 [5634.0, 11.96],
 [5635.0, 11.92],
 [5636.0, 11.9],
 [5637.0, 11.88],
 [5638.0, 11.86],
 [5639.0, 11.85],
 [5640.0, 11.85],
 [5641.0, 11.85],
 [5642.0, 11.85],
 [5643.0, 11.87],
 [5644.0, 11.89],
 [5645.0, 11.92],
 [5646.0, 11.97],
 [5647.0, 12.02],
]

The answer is 11.8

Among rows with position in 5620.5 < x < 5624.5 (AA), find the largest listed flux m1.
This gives 12.23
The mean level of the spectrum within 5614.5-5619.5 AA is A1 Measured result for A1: 11.6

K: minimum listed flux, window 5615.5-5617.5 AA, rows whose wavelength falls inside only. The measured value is 11.56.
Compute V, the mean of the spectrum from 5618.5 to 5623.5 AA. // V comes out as 12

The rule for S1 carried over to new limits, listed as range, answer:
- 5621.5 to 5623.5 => 12.2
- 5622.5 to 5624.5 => 12.2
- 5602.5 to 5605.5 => 11.5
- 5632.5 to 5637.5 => 11.9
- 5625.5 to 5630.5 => 12.2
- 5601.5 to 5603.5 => 11.5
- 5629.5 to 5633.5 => 12.1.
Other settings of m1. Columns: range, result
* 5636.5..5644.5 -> 11.89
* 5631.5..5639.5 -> 12.05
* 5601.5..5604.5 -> 11.48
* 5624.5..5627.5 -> 12.26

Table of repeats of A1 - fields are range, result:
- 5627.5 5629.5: 12.2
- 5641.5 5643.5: 11.9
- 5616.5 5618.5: 11.7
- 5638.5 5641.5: 11.8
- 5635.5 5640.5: 11.9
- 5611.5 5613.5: 11.6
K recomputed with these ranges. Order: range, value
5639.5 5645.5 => 11.85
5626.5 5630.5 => 12.15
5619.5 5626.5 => 11.92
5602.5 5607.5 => 11.47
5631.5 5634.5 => 11.96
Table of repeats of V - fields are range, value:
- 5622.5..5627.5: 12.2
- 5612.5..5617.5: 11.6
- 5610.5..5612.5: 11.6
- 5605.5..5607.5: 11.5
